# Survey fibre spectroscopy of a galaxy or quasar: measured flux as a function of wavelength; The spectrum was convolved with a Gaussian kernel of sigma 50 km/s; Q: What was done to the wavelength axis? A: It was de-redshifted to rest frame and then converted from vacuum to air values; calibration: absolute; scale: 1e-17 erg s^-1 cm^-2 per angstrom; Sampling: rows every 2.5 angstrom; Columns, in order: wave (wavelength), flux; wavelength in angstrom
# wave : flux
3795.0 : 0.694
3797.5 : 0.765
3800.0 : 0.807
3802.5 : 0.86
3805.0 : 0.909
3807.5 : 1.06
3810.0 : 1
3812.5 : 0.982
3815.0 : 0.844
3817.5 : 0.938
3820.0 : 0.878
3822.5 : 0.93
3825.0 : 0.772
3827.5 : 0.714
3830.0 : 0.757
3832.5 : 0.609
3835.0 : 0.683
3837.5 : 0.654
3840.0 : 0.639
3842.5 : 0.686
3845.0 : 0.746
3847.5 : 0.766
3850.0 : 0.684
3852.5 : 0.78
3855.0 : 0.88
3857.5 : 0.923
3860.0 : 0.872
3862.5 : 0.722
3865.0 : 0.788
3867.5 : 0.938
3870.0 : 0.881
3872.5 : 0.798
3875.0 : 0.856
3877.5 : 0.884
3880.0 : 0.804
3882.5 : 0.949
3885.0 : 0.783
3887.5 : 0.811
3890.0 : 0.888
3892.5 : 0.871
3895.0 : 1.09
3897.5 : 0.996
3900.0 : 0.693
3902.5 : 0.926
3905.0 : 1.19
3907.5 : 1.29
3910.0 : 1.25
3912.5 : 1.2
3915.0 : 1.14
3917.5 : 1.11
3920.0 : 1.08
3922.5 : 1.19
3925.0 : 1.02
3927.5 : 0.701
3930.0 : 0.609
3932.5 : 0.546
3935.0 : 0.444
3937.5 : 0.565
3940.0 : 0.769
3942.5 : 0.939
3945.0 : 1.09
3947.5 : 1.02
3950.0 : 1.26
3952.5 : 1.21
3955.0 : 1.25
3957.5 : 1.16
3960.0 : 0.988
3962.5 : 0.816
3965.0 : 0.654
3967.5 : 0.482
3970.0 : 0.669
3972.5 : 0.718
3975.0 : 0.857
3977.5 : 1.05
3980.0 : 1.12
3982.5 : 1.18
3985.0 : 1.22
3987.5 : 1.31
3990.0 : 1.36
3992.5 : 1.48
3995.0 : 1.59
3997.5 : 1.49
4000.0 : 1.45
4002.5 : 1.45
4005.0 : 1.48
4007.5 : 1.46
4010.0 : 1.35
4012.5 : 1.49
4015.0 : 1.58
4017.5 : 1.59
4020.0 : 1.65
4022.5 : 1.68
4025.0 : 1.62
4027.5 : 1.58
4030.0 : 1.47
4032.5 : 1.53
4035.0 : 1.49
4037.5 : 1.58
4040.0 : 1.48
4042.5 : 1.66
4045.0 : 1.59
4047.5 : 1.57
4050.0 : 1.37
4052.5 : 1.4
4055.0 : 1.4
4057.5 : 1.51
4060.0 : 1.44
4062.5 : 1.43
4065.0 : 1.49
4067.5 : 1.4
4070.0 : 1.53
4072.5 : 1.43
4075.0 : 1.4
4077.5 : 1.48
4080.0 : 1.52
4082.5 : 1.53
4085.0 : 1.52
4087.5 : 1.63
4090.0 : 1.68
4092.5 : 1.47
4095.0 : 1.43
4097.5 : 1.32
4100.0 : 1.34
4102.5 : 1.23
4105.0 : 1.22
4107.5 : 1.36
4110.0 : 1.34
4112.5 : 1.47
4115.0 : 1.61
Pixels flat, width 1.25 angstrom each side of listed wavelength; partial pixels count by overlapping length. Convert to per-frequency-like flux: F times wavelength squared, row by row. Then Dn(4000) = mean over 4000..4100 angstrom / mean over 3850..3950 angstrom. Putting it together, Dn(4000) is 1.79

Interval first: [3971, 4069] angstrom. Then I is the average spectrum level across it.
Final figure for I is 1.42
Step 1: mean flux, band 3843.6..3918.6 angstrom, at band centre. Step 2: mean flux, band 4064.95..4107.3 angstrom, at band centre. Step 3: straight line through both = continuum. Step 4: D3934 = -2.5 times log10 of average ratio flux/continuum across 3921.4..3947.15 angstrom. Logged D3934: 0.31 mag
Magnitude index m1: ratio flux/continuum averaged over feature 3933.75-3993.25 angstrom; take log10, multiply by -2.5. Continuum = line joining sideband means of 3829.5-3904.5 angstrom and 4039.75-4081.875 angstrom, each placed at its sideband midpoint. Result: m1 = 0.174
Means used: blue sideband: 0.816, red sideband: 1.48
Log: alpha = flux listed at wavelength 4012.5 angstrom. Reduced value 1.49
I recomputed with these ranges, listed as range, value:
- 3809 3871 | 0.802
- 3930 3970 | 0.864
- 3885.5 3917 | 1.02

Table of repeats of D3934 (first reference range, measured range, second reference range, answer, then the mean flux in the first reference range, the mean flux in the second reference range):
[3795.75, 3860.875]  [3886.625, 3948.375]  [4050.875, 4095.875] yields 0.12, 0.812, 1.48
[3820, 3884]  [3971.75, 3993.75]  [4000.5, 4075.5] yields 0.13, 0.79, 1.5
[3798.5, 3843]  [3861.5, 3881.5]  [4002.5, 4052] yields 0.19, 0.82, 1.53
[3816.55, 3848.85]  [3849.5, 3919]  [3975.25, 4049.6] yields 0.03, 0.75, 1.46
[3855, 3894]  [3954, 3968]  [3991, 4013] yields 0.36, 0.854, 1.47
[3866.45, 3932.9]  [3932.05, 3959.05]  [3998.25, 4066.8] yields 0.22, 0.949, 1.51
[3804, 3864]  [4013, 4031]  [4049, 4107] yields -0.22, 0.809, 1.44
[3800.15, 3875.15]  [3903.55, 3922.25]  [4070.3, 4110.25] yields -0.18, 0.818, 1.44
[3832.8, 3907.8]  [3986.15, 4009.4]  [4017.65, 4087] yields -0.11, 0.84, 1.51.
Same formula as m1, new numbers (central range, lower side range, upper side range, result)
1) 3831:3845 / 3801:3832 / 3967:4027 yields 0.37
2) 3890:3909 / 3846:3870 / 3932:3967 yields -0.17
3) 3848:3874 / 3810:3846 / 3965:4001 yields 0.04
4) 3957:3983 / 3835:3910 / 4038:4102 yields 0.32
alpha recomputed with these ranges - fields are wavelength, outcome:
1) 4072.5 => 1.43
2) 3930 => 0.609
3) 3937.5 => 0.565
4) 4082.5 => 1.53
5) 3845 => 0.746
